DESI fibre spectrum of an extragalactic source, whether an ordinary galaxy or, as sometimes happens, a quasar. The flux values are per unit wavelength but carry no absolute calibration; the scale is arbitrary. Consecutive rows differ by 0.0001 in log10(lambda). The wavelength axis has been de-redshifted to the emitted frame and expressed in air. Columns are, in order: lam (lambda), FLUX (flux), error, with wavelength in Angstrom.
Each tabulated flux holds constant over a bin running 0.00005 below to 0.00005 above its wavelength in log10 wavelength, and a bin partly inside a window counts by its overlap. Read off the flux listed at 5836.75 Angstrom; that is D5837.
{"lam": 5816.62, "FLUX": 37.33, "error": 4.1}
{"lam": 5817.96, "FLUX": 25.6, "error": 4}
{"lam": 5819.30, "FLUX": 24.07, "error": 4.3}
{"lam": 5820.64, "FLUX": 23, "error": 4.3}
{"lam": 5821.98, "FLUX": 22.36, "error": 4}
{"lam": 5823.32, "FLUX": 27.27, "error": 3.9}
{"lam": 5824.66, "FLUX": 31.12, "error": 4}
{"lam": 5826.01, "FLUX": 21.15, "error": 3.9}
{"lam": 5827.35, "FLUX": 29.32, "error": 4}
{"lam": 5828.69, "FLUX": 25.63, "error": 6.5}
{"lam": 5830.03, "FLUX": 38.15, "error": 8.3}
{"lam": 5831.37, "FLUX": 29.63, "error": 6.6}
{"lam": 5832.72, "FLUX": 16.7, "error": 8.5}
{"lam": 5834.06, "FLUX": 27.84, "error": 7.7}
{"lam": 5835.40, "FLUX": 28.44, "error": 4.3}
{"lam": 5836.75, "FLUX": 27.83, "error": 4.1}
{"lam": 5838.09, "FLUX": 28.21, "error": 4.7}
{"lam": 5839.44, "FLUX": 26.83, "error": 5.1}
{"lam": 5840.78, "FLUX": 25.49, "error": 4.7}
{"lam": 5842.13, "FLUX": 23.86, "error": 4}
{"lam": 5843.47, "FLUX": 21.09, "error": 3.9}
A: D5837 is 27.83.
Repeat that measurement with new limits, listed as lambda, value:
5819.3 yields 24.07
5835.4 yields 28.44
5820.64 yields 23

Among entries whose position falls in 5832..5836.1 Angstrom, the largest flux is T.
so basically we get 28.44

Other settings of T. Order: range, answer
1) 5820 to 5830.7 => 38.15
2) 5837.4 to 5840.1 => 28.21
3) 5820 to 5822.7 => 23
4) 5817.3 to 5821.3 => 25.6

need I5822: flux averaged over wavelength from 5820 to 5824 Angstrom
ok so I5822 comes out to 24.3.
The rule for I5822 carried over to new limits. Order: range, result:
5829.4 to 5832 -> 33.9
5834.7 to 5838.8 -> 28.1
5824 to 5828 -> 27.1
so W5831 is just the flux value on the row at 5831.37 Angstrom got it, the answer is 29.63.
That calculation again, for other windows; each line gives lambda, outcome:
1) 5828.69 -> 25.63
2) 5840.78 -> 25.49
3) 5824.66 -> 31.12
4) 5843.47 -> 21.09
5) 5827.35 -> 29.32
